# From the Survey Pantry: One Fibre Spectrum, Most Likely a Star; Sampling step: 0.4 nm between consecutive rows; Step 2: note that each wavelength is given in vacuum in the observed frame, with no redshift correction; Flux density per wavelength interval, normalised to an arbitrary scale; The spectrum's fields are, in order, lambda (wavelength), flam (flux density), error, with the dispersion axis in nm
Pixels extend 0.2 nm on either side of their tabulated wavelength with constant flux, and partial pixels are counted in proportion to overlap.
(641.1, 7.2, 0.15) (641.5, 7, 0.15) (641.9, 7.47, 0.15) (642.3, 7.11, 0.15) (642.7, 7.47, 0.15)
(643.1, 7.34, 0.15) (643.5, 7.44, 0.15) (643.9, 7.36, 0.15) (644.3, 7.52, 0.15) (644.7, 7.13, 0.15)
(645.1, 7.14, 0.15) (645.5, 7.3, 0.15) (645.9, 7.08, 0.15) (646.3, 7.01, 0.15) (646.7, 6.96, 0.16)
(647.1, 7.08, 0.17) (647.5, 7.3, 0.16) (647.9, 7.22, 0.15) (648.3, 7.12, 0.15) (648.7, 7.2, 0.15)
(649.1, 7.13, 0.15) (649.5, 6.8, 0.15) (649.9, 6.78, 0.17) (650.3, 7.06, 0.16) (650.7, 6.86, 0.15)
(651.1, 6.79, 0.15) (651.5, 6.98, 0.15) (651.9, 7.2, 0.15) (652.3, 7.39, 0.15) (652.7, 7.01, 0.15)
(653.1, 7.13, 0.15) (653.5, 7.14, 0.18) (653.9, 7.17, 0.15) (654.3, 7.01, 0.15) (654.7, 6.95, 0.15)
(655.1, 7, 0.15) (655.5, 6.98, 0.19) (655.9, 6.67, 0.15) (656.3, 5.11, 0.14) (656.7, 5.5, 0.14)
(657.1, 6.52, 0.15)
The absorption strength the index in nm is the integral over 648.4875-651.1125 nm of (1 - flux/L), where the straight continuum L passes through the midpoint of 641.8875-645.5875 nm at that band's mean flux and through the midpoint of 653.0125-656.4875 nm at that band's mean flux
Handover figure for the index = 0.03 nm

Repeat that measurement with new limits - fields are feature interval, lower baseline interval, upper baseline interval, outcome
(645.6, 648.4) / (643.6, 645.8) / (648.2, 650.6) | 0.012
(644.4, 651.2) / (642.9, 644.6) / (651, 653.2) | 0.173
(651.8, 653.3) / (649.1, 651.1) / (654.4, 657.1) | -0.112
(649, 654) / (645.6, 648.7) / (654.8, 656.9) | -0.247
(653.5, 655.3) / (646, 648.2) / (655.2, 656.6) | -0.181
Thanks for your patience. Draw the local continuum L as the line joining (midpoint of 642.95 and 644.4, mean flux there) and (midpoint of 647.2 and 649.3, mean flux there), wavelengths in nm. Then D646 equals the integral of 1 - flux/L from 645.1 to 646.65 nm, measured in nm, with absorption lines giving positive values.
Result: 0.040 nm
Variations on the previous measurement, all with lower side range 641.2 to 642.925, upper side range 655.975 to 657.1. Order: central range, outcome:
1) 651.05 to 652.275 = -0.17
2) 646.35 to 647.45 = -0.05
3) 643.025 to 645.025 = -0.09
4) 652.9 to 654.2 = -0.25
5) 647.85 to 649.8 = -0.16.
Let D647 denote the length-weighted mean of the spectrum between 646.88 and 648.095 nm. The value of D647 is 7.2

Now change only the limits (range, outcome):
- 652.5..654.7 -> 7.08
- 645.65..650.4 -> 7.06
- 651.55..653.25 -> 7.17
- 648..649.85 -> 7.05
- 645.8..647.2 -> 7.03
